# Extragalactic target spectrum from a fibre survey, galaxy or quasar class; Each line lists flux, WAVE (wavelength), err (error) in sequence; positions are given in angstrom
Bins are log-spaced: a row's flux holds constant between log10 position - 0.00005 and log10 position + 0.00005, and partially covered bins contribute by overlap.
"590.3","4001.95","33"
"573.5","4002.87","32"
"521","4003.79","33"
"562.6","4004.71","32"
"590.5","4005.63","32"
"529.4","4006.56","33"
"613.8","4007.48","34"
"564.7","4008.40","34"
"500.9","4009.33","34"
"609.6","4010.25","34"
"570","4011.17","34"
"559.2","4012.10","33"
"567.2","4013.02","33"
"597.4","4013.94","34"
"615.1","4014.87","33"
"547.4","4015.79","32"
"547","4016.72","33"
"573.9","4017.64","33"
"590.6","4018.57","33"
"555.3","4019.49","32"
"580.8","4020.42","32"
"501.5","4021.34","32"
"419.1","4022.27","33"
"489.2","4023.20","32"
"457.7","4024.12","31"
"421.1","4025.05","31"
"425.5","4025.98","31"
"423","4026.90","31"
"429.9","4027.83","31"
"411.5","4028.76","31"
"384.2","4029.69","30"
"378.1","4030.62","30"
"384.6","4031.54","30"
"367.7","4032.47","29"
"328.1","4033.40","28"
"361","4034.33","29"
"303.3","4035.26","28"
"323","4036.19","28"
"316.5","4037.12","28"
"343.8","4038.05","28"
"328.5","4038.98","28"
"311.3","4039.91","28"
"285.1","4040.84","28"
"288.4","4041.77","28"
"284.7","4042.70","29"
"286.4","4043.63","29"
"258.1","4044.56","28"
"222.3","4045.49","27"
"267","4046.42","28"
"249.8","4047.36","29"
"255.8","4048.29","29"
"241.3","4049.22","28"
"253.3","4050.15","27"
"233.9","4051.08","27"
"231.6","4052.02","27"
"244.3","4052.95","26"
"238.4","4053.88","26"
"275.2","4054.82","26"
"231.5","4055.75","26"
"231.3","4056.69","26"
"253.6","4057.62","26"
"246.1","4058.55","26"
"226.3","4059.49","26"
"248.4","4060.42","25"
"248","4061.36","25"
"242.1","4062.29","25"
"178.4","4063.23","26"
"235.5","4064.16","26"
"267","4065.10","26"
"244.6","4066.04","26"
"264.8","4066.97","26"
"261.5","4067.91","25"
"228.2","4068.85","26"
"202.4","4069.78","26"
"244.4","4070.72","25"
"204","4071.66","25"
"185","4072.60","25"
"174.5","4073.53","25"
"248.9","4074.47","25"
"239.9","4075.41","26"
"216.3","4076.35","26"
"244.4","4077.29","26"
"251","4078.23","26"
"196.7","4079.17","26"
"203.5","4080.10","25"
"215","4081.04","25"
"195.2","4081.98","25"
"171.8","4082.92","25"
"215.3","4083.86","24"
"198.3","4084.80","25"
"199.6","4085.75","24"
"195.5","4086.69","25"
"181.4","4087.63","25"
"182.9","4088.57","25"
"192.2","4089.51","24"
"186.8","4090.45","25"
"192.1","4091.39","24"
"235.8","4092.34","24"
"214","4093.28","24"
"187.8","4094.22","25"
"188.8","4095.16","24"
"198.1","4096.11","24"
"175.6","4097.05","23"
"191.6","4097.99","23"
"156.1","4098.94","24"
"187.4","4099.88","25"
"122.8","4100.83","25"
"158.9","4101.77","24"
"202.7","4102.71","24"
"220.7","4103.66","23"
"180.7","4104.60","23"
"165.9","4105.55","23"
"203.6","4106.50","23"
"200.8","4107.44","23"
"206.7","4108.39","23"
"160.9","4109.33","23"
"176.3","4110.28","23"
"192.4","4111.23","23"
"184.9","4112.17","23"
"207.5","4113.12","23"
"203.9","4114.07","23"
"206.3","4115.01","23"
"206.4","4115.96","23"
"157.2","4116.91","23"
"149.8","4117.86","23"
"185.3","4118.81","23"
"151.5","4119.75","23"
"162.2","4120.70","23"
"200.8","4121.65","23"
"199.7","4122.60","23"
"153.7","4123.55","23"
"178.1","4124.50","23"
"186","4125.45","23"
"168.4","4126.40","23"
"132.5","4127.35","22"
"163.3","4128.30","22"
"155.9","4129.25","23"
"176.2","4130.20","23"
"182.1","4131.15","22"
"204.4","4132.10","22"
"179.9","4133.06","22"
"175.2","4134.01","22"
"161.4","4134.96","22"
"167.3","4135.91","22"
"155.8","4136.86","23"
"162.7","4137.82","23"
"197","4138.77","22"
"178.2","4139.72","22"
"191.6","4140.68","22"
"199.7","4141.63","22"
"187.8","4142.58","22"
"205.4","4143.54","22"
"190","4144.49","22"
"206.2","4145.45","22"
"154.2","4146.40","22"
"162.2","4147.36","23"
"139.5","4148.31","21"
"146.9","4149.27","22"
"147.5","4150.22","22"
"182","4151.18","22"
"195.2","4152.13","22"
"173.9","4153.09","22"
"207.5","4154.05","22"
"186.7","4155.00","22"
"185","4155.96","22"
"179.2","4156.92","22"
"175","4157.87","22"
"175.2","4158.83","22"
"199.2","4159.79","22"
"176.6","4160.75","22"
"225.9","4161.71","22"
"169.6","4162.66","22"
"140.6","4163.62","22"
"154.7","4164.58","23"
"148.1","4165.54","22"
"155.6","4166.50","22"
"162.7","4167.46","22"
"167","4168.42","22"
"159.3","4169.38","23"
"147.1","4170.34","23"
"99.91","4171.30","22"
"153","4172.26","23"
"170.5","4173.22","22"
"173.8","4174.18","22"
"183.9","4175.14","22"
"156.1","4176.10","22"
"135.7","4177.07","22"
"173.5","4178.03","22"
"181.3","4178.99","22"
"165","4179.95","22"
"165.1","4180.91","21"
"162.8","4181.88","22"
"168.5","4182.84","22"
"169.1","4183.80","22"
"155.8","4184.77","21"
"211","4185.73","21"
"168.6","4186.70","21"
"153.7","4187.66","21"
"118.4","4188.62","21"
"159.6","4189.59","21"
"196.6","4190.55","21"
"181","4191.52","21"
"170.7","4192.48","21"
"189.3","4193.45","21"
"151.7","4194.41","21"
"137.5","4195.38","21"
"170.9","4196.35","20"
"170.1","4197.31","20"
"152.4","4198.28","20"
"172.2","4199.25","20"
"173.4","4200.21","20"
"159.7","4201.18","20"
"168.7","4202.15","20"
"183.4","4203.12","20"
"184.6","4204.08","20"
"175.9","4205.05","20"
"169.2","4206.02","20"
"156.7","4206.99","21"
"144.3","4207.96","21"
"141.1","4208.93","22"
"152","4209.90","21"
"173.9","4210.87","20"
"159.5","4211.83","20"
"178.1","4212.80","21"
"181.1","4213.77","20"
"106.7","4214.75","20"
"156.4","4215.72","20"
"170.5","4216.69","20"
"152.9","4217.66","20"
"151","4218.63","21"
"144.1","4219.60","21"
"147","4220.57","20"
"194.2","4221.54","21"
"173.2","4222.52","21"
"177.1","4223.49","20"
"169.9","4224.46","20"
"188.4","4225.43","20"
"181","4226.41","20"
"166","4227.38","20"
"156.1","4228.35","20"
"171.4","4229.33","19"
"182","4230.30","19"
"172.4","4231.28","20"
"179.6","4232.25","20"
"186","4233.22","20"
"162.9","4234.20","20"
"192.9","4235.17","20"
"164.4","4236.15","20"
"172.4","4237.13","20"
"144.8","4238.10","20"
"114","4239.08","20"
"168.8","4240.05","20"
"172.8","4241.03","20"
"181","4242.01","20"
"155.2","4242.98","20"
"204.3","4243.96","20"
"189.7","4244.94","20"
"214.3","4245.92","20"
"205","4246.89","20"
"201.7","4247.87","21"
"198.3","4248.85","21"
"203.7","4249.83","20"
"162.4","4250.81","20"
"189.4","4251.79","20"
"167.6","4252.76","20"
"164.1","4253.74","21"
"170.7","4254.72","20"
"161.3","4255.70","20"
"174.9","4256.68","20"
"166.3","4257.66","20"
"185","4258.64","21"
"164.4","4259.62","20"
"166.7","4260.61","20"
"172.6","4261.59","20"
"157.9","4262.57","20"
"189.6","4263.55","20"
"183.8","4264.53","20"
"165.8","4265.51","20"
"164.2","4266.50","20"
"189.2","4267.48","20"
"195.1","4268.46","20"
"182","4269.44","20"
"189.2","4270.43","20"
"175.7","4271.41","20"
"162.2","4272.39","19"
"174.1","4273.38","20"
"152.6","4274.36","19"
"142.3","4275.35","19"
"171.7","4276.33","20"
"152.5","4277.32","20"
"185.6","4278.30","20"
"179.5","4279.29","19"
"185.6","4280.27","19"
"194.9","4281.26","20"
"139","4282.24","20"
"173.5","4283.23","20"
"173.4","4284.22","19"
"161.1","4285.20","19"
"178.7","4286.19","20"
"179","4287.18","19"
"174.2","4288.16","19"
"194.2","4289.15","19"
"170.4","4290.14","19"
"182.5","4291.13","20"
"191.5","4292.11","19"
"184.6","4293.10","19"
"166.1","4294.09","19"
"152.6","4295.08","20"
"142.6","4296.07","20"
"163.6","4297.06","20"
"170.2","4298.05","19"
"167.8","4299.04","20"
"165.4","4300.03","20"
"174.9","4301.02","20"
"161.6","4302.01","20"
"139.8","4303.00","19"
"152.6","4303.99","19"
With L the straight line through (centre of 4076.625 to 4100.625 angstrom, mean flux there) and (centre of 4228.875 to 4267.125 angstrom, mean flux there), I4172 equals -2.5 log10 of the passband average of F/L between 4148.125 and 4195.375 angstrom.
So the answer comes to 0.11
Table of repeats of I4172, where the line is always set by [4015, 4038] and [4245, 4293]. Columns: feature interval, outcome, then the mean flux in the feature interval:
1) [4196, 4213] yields 0.43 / 166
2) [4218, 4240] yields 0.29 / 168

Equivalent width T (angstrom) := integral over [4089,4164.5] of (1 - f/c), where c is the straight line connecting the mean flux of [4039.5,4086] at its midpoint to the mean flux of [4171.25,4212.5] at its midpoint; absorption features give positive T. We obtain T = 7.50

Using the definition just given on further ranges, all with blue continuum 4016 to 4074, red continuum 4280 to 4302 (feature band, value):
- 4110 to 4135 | 8.6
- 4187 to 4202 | 4.3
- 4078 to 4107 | 9.8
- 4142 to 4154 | 3.8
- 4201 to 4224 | 5.9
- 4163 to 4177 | 5.1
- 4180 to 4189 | 2.7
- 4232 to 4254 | 2.4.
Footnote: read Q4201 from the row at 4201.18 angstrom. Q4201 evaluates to 159.7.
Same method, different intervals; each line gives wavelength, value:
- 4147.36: 162.2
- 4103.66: 220.7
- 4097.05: 175.6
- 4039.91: 311.3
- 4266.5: 164.2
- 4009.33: 500.9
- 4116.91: 157.2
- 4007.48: 613.8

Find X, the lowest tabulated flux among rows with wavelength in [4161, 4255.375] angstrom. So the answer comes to 99.91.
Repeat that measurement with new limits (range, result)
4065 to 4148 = 122.8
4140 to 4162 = 139.5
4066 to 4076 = 174.5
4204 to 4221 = 106.7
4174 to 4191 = 118.4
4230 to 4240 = 114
